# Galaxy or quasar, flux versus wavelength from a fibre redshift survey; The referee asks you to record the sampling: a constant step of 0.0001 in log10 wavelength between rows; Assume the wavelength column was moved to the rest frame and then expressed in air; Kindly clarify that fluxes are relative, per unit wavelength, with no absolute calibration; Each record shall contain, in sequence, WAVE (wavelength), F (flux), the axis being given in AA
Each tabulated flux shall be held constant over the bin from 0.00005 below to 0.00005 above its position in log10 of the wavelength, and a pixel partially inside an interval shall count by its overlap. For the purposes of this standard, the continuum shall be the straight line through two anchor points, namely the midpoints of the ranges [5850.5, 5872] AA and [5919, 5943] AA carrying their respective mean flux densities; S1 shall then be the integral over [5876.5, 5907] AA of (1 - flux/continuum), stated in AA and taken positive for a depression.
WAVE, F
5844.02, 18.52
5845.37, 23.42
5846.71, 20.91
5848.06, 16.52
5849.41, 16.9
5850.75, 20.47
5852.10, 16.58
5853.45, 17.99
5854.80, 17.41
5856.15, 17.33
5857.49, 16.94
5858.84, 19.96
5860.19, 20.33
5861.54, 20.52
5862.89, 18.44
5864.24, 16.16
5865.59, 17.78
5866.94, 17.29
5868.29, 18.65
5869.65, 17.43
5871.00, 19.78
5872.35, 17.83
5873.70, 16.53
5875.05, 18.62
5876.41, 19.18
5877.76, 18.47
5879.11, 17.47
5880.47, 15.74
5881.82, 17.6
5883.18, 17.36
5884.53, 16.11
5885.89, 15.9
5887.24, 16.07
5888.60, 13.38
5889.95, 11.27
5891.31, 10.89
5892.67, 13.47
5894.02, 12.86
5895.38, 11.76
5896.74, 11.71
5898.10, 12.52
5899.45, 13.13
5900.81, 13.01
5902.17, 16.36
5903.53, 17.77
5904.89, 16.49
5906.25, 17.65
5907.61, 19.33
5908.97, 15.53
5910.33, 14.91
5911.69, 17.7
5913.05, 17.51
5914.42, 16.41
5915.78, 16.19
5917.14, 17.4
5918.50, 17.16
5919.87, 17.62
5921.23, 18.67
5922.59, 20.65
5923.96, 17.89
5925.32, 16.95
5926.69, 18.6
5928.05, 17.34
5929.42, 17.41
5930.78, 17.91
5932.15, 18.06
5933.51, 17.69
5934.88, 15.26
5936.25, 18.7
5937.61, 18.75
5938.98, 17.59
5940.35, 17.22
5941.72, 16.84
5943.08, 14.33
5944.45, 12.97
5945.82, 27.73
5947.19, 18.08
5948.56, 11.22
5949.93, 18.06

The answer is 5.21 AA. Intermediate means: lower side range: 18.3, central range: 15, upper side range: 17.7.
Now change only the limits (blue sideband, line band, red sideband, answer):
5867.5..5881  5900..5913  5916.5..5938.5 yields 1.00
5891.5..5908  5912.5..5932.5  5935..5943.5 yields -2.07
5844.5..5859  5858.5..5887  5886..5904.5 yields -3.18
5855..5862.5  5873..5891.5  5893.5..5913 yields 0.86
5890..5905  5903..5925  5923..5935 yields -2.57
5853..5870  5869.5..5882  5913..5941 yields 0.12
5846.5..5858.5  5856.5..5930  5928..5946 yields 4.08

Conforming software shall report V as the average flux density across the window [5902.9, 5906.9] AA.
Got 17.3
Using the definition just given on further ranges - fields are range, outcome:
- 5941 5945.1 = 14.8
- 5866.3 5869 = 17.9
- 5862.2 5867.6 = 17.4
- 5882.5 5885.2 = 16.7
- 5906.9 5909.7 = 17.4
